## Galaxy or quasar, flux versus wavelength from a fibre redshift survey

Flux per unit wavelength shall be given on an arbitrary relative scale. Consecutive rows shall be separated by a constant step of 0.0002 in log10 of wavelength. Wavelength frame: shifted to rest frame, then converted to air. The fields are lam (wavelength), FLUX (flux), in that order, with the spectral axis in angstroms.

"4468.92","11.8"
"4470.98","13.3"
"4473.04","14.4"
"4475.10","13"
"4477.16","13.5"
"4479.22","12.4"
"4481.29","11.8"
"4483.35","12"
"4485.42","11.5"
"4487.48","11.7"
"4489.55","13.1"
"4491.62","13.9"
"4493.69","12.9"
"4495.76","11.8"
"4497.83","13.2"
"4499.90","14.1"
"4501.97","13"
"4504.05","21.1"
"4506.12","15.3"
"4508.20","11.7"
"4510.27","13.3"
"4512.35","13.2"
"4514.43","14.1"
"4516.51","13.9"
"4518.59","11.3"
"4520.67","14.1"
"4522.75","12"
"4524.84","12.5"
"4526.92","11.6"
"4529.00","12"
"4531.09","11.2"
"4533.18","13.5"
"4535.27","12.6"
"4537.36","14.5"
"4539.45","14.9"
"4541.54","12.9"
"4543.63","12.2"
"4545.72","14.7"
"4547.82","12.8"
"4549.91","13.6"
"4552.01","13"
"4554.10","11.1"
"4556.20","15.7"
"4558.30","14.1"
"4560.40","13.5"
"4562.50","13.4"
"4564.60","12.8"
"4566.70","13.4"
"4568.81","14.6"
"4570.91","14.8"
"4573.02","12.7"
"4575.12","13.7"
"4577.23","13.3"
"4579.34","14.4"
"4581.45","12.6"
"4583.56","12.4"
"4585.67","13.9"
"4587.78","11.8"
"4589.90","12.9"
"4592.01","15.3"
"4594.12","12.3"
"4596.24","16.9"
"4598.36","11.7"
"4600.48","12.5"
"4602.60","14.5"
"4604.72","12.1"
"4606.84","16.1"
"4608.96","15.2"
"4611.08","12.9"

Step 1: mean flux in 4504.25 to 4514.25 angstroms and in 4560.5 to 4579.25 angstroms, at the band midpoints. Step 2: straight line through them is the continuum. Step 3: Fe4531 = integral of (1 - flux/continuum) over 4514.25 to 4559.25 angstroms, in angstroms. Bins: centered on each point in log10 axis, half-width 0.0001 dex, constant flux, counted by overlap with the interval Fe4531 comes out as 2.6 angstroms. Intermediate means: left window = 14.1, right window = 13.6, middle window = 13.1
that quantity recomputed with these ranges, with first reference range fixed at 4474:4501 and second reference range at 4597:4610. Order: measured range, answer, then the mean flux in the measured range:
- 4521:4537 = 0.8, 12.4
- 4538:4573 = -0.7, 13.6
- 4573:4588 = 0.4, 13.2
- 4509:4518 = -0.4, 13.5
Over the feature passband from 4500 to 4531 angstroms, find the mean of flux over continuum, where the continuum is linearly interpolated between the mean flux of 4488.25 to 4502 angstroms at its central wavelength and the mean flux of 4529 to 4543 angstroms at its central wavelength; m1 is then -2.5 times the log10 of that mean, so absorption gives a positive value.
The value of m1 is -0.026 mag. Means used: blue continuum 13.1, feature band 13.5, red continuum 13.1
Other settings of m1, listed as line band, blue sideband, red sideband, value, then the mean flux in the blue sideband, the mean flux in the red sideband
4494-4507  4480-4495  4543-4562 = -0.16 mag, 12.4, 13.4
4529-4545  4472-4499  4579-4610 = 0.01 mag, 12.7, 13.6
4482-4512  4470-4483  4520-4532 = -0.07 mag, 13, 12.2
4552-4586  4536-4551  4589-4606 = 0.01 mag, 13.6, 13.6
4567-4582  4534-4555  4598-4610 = -0.02 mag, 13.2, 13.8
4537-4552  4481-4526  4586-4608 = -0.01 mag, 13.3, 13.6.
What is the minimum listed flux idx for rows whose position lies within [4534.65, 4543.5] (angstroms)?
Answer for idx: 12.6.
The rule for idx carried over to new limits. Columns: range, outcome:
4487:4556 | 11.1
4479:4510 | 11.5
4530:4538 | 11.2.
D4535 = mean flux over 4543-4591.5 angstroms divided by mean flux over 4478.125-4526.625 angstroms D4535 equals 1.0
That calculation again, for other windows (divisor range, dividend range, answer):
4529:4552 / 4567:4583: 1.03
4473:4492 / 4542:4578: 1.07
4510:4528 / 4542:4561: 1.04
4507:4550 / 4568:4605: 1.04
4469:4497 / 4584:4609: 1.08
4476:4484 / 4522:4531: 0.96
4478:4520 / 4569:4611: 1.03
